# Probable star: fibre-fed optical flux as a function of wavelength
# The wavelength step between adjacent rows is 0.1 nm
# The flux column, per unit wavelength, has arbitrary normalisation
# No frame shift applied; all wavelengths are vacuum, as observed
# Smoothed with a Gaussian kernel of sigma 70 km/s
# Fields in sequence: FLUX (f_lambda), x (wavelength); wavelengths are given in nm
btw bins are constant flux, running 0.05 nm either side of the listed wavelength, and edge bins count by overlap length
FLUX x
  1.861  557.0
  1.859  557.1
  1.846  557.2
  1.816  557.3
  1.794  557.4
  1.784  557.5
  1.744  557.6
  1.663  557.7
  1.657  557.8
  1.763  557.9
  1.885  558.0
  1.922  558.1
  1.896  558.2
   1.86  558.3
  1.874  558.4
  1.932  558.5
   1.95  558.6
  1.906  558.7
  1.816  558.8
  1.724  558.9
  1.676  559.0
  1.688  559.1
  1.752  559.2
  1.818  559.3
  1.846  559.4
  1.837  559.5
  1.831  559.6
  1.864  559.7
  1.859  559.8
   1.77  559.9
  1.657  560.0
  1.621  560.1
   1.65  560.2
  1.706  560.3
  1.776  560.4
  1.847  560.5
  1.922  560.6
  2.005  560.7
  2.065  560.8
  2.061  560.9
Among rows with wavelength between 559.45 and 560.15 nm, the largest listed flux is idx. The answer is 1.864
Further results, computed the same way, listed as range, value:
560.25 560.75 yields 2.005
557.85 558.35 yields 1.922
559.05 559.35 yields 1.818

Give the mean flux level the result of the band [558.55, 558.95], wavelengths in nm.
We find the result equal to 1.85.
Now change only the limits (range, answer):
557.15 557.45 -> 1.82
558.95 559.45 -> 1.76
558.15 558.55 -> 1.89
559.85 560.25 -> 1.67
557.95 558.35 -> 1.89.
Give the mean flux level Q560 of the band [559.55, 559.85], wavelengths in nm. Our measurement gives 1.85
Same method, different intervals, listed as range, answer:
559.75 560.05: 1.76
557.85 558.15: 1.86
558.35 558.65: 1.92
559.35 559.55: 1.84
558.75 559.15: 1.73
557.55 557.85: 1.69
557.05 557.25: 1.85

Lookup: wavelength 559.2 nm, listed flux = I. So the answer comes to 1.752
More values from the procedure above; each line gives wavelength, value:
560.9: 2.061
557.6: 1.744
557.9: 1.763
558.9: 1.724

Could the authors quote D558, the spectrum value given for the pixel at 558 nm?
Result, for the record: 1.885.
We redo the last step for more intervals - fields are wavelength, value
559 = 1.676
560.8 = 2.065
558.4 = 1.874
